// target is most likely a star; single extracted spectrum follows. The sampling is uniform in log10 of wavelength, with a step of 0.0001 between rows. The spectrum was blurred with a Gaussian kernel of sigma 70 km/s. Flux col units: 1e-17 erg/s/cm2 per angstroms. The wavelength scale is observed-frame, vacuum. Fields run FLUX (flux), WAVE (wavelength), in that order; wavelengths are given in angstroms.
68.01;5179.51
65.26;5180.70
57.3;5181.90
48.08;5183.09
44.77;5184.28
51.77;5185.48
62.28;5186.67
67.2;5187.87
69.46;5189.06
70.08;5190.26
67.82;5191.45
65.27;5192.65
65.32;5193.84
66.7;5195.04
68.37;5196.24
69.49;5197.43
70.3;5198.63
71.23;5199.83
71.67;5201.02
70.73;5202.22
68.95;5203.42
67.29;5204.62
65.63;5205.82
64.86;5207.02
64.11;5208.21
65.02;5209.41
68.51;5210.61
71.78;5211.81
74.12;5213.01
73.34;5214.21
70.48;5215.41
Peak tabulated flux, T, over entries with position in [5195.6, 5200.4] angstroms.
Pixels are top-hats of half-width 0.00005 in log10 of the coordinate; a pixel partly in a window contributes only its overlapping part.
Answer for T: 71.23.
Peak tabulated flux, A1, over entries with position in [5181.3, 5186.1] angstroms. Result 57.3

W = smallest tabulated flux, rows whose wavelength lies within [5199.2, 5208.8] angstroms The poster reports 64.11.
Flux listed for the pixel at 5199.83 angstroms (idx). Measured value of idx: 71.23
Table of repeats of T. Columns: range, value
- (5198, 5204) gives 71.67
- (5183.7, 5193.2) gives 70.08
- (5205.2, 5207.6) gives 65.63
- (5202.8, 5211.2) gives 68.95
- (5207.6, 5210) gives 65.02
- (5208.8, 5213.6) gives 74.12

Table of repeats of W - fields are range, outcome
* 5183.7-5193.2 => 44.77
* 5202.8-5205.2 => 67.29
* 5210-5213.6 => 68.51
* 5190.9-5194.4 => 65.27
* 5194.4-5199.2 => 66.7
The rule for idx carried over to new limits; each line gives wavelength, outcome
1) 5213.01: 74.12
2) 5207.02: 64.86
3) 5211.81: 71.78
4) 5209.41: 65.02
